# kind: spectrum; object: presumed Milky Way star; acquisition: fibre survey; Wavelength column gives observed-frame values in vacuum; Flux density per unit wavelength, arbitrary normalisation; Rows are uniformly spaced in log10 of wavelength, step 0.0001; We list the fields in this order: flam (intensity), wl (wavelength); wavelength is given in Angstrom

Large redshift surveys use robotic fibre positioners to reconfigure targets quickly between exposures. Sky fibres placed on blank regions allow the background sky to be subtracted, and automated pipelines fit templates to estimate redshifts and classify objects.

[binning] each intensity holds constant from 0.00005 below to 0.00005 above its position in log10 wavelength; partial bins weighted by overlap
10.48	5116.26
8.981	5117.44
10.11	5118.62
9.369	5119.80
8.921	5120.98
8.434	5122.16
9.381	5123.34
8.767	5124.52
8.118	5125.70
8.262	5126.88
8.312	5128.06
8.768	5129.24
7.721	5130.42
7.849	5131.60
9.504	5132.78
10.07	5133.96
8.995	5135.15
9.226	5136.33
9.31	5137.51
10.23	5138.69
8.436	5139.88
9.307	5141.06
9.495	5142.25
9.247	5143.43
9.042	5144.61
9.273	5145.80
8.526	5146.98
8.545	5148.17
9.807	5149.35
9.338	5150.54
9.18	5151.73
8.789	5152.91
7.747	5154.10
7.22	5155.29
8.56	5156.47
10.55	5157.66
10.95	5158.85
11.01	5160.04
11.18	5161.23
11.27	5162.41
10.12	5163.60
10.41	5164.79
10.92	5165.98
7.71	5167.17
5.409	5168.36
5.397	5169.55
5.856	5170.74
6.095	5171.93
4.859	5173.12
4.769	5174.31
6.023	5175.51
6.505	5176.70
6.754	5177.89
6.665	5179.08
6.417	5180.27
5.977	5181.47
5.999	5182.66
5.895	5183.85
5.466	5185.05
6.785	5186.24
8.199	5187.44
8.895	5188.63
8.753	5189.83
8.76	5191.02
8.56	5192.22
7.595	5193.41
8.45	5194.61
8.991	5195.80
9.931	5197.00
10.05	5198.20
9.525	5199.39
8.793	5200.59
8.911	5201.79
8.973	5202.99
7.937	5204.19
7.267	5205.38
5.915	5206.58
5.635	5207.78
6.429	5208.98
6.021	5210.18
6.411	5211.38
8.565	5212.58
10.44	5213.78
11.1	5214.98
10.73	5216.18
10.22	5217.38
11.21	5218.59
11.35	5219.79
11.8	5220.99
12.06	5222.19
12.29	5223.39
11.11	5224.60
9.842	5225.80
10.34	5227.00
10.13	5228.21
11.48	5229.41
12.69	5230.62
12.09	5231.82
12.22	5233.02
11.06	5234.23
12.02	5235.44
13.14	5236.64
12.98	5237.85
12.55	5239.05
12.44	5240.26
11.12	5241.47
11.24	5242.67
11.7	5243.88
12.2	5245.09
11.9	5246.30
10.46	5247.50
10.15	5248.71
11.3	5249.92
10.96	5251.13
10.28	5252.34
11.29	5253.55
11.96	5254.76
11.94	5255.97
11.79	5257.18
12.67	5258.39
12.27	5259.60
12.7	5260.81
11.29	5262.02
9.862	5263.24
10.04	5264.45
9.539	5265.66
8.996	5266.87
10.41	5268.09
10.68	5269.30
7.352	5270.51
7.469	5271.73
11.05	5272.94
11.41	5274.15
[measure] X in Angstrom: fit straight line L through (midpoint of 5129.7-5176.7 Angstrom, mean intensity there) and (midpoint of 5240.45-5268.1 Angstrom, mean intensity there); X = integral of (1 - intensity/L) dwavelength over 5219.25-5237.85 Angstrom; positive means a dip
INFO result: -1.9 Angstrom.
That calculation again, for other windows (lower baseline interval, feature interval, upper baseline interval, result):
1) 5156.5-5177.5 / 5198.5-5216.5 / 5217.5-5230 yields 3.69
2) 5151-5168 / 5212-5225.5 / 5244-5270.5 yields -0.65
